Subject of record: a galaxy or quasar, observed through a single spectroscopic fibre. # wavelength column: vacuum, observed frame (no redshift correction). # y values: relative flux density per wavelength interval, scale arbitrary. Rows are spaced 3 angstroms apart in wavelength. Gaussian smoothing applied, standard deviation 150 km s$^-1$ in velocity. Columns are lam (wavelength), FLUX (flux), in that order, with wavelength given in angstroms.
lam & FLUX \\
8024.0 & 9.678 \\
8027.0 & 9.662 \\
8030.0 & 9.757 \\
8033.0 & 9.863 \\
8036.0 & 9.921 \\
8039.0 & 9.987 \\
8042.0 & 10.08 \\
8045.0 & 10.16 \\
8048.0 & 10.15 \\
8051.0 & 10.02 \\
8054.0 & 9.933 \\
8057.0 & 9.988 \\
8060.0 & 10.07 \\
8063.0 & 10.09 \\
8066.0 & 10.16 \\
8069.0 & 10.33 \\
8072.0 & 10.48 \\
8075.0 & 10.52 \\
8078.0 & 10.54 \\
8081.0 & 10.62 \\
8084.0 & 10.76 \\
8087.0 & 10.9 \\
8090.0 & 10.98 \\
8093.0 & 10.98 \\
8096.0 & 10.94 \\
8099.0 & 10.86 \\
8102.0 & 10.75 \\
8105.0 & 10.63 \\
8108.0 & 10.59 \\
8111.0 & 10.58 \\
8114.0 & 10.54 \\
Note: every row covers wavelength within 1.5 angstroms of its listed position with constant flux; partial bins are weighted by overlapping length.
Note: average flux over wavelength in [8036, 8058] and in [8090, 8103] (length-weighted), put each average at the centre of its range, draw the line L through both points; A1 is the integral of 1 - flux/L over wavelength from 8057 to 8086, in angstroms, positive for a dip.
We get 0.2 angstroms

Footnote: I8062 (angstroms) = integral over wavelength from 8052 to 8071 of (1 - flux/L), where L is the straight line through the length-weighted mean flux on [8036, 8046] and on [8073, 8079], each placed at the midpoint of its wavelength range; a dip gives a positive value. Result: 0.4 angstroms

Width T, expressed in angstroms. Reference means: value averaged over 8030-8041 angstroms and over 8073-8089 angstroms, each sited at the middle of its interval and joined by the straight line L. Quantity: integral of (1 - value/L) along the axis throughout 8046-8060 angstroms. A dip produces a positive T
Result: 0.2 angstroms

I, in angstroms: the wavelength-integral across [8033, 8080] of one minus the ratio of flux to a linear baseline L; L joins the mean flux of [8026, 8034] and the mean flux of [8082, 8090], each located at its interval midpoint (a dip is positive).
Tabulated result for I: 0.5 angstroms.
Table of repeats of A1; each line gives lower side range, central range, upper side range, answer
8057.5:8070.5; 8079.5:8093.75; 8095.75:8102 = -0.3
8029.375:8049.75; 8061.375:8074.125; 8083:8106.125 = 0.2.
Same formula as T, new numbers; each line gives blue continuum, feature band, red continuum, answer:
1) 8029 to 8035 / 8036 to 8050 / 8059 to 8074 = -0.2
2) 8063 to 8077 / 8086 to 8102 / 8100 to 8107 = -0.5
